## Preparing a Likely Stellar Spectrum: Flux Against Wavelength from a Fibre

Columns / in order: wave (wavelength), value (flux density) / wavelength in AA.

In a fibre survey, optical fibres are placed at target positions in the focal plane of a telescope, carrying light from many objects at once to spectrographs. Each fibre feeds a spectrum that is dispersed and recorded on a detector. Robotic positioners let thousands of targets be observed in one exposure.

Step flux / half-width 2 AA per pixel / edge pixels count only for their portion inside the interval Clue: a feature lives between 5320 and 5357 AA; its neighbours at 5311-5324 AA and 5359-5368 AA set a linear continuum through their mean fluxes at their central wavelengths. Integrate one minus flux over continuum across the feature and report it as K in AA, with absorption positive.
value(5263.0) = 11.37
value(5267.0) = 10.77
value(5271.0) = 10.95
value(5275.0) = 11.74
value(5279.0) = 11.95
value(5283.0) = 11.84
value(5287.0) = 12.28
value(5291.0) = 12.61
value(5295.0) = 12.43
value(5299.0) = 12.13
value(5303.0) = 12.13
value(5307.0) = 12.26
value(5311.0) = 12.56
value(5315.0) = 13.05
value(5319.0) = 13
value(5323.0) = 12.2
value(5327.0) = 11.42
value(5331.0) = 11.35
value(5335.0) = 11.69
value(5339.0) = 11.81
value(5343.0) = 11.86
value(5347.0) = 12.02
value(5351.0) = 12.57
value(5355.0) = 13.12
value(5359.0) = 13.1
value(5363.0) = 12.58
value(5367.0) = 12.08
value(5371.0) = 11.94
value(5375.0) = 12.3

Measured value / 1.8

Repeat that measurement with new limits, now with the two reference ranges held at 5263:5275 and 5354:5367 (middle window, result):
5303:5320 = -1.1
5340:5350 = 0.4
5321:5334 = 0.6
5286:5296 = -0.8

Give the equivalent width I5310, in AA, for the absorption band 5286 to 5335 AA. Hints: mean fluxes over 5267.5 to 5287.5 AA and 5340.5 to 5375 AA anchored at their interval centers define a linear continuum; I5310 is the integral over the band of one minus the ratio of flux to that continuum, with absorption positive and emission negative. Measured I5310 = -1.3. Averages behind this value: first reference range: 11.6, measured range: 12.3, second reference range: 12.4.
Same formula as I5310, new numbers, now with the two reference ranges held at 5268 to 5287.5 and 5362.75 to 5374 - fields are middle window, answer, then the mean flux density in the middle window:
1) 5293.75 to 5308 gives -0.53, 12.2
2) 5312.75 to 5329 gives -0.72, 12.4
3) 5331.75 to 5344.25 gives 0.26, 11.7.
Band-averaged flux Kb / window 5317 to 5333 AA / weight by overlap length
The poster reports 12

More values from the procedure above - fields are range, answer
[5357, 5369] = 12.6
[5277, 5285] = 11.9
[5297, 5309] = 12.2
